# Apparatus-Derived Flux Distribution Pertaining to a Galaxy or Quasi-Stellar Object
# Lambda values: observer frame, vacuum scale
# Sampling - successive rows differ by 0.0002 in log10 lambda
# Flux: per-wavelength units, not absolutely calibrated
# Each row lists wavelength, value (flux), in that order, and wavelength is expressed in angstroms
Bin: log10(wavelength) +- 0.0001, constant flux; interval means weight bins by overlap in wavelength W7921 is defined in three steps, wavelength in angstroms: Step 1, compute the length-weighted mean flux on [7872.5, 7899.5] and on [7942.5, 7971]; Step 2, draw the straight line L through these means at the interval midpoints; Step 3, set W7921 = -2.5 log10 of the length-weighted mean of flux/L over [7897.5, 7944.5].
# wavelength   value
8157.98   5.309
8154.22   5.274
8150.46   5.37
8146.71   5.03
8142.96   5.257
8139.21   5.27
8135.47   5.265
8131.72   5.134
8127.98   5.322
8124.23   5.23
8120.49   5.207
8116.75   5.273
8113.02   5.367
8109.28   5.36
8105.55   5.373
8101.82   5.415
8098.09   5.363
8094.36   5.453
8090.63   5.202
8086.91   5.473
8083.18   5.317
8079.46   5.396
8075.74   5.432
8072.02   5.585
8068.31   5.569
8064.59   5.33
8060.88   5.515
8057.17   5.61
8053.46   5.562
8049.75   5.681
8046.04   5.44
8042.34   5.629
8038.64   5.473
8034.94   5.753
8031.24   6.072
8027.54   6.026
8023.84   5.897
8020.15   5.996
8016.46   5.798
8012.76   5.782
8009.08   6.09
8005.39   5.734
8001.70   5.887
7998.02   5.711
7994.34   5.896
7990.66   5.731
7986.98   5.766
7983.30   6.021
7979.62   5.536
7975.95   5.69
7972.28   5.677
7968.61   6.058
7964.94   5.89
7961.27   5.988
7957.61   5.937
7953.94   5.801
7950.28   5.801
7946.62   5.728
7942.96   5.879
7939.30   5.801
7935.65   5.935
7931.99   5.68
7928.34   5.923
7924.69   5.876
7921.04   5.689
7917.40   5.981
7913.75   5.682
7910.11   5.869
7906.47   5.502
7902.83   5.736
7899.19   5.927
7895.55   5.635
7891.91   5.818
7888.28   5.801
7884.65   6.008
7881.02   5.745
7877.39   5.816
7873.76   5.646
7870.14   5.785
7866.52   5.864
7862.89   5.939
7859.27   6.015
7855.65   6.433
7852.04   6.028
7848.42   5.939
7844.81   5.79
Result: 0.01 mag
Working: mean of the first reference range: 5.79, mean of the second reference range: 5.88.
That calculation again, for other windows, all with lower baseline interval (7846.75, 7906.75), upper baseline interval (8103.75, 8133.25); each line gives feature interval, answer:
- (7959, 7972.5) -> -0.052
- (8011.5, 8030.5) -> -0.074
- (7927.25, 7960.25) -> -0.024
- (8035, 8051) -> -0.021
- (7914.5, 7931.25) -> -0.016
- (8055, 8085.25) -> -0.014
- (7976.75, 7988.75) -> -0.029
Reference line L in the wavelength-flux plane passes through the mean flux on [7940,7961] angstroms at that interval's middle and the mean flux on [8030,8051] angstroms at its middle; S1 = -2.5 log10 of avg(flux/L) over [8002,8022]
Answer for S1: -0.03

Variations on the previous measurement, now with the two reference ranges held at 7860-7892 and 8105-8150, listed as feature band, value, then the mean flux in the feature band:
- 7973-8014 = -0.05 mag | 5.8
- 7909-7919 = -0.02 mag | 5.84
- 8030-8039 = -0.06 mag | 5.79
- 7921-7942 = -0.02 mag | 5.83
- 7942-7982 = -0.03 mag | 5.82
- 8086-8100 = -0.01 mag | 5.37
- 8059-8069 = -0.01 mag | 5.46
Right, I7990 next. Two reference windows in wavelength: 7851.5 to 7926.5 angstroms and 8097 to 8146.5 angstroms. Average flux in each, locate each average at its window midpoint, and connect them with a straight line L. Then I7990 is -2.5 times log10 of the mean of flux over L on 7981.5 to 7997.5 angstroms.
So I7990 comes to -0.05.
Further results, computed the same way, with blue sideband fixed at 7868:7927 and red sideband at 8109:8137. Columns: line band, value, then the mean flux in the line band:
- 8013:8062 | -0.052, 5.73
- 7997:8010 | -0.059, 5.85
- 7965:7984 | -0.035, 5.79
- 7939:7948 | -0.024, 5.8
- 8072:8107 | -0.010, 5.39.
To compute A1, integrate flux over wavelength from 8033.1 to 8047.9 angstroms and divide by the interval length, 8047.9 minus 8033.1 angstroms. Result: 5.58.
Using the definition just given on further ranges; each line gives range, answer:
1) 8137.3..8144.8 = 5.27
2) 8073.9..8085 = 5.38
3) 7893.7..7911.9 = 5.73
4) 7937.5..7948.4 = 5.8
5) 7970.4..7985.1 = 5.73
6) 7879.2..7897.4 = 5.8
